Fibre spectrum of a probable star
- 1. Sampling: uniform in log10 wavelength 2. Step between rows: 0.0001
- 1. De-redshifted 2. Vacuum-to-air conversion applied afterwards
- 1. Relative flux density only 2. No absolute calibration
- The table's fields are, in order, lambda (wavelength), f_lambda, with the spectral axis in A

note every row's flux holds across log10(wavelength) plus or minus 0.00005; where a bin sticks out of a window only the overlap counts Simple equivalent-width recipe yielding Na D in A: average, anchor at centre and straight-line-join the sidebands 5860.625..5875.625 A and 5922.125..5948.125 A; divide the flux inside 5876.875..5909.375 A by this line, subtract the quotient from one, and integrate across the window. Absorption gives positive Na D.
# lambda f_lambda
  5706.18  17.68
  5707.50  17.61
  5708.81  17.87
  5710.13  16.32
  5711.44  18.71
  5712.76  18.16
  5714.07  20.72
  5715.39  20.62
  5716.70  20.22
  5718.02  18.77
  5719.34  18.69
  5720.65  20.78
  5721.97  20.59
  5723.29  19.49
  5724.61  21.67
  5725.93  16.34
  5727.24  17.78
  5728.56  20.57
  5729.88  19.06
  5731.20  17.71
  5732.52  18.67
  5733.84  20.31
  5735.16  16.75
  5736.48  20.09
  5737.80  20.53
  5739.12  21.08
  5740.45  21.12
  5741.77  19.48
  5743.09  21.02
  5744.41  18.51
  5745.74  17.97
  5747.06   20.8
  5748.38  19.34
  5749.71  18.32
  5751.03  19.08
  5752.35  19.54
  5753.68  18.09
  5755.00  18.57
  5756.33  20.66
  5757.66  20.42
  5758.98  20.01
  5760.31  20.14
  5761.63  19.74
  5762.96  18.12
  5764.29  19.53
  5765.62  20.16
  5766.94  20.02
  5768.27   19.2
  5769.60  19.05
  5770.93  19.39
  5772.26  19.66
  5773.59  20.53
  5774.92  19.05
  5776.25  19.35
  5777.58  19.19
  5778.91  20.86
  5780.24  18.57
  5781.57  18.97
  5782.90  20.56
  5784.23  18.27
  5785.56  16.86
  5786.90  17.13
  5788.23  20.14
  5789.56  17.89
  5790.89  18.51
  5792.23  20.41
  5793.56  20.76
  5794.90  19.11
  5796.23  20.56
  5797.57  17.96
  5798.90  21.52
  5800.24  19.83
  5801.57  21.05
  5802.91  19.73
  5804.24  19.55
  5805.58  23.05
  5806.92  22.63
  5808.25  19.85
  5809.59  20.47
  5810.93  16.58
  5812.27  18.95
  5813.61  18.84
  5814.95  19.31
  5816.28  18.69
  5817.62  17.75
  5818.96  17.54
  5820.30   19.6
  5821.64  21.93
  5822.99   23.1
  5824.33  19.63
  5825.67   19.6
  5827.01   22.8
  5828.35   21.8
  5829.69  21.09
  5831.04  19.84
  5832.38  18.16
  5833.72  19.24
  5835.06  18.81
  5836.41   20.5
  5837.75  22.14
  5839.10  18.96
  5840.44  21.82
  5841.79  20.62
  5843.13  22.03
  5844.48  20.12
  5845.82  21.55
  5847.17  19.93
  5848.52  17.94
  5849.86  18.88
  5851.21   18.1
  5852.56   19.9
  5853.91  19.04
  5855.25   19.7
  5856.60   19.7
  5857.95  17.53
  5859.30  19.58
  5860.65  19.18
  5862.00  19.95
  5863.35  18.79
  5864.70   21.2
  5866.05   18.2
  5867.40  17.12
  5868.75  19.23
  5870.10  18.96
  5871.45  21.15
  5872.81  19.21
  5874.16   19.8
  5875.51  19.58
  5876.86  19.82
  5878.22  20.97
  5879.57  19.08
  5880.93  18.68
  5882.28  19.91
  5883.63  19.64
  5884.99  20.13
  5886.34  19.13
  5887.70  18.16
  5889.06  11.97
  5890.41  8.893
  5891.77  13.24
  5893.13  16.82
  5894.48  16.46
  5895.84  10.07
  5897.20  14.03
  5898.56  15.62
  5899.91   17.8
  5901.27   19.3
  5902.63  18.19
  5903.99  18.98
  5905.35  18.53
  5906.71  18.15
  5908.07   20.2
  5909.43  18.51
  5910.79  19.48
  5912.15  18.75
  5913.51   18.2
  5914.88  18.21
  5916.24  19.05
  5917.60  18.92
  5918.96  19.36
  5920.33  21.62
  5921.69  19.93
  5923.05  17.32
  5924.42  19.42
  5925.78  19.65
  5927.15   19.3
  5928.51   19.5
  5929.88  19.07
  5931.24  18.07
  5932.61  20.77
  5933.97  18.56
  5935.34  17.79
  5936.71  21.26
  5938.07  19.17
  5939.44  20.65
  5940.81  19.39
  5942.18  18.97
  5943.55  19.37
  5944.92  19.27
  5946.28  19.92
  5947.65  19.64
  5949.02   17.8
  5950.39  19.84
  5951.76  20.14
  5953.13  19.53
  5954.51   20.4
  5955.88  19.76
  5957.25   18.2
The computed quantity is 3.60 A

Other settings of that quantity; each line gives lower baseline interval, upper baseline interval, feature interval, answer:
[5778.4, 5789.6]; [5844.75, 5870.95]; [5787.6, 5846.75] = -3.37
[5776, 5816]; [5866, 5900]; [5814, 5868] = -3.90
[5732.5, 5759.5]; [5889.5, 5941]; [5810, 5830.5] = -1.00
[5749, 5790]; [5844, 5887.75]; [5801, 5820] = -0.23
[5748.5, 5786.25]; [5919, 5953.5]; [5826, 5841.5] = -0.86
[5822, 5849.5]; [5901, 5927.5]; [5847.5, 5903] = 4.78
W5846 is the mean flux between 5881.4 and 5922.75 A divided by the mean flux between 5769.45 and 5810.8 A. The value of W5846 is 0.89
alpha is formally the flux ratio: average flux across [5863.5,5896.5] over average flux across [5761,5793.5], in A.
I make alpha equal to 0.9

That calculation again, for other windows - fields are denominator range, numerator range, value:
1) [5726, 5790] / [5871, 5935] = 0.94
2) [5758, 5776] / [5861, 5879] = 1.00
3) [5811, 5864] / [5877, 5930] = 0.91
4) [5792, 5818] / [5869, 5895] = 0.91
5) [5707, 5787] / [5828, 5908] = 0.97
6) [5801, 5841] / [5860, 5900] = 0.88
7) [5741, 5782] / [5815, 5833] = 1.03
